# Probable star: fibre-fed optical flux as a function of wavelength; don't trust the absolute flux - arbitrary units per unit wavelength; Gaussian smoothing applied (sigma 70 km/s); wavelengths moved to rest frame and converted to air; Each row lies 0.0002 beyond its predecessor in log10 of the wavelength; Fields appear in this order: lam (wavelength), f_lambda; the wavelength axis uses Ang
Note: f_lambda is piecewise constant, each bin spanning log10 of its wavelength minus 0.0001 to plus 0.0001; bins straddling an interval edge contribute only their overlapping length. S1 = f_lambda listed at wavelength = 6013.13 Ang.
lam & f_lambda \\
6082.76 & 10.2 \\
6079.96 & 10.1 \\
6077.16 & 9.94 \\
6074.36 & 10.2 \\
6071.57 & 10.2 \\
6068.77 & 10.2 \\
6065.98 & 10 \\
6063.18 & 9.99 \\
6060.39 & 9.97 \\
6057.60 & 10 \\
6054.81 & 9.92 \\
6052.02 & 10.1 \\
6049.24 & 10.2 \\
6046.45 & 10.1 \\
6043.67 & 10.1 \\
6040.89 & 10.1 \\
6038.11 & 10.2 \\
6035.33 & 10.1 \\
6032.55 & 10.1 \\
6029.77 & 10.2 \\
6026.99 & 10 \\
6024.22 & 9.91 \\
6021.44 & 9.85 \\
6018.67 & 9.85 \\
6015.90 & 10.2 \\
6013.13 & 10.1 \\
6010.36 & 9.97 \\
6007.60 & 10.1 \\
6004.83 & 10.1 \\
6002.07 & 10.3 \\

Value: 10.1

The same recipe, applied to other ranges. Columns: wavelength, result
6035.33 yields 10.1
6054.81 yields 9.92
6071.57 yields 10.2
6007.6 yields 10.1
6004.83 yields 10.1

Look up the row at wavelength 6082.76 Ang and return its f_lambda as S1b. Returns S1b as 10.2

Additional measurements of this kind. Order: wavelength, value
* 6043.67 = 10.1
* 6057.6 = 10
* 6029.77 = 10.2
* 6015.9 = 10.2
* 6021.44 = 9.85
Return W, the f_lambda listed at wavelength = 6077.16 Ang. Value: 9.94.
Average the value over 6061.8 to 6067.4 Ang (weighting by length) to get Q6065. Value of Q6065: 9.99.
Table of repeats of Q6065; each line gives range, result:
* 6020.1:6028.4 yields 9.91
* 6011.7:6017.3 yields 10.1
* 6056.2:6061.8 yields 9.99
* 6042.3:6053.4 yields 10.1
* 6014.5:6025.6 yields 9.95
